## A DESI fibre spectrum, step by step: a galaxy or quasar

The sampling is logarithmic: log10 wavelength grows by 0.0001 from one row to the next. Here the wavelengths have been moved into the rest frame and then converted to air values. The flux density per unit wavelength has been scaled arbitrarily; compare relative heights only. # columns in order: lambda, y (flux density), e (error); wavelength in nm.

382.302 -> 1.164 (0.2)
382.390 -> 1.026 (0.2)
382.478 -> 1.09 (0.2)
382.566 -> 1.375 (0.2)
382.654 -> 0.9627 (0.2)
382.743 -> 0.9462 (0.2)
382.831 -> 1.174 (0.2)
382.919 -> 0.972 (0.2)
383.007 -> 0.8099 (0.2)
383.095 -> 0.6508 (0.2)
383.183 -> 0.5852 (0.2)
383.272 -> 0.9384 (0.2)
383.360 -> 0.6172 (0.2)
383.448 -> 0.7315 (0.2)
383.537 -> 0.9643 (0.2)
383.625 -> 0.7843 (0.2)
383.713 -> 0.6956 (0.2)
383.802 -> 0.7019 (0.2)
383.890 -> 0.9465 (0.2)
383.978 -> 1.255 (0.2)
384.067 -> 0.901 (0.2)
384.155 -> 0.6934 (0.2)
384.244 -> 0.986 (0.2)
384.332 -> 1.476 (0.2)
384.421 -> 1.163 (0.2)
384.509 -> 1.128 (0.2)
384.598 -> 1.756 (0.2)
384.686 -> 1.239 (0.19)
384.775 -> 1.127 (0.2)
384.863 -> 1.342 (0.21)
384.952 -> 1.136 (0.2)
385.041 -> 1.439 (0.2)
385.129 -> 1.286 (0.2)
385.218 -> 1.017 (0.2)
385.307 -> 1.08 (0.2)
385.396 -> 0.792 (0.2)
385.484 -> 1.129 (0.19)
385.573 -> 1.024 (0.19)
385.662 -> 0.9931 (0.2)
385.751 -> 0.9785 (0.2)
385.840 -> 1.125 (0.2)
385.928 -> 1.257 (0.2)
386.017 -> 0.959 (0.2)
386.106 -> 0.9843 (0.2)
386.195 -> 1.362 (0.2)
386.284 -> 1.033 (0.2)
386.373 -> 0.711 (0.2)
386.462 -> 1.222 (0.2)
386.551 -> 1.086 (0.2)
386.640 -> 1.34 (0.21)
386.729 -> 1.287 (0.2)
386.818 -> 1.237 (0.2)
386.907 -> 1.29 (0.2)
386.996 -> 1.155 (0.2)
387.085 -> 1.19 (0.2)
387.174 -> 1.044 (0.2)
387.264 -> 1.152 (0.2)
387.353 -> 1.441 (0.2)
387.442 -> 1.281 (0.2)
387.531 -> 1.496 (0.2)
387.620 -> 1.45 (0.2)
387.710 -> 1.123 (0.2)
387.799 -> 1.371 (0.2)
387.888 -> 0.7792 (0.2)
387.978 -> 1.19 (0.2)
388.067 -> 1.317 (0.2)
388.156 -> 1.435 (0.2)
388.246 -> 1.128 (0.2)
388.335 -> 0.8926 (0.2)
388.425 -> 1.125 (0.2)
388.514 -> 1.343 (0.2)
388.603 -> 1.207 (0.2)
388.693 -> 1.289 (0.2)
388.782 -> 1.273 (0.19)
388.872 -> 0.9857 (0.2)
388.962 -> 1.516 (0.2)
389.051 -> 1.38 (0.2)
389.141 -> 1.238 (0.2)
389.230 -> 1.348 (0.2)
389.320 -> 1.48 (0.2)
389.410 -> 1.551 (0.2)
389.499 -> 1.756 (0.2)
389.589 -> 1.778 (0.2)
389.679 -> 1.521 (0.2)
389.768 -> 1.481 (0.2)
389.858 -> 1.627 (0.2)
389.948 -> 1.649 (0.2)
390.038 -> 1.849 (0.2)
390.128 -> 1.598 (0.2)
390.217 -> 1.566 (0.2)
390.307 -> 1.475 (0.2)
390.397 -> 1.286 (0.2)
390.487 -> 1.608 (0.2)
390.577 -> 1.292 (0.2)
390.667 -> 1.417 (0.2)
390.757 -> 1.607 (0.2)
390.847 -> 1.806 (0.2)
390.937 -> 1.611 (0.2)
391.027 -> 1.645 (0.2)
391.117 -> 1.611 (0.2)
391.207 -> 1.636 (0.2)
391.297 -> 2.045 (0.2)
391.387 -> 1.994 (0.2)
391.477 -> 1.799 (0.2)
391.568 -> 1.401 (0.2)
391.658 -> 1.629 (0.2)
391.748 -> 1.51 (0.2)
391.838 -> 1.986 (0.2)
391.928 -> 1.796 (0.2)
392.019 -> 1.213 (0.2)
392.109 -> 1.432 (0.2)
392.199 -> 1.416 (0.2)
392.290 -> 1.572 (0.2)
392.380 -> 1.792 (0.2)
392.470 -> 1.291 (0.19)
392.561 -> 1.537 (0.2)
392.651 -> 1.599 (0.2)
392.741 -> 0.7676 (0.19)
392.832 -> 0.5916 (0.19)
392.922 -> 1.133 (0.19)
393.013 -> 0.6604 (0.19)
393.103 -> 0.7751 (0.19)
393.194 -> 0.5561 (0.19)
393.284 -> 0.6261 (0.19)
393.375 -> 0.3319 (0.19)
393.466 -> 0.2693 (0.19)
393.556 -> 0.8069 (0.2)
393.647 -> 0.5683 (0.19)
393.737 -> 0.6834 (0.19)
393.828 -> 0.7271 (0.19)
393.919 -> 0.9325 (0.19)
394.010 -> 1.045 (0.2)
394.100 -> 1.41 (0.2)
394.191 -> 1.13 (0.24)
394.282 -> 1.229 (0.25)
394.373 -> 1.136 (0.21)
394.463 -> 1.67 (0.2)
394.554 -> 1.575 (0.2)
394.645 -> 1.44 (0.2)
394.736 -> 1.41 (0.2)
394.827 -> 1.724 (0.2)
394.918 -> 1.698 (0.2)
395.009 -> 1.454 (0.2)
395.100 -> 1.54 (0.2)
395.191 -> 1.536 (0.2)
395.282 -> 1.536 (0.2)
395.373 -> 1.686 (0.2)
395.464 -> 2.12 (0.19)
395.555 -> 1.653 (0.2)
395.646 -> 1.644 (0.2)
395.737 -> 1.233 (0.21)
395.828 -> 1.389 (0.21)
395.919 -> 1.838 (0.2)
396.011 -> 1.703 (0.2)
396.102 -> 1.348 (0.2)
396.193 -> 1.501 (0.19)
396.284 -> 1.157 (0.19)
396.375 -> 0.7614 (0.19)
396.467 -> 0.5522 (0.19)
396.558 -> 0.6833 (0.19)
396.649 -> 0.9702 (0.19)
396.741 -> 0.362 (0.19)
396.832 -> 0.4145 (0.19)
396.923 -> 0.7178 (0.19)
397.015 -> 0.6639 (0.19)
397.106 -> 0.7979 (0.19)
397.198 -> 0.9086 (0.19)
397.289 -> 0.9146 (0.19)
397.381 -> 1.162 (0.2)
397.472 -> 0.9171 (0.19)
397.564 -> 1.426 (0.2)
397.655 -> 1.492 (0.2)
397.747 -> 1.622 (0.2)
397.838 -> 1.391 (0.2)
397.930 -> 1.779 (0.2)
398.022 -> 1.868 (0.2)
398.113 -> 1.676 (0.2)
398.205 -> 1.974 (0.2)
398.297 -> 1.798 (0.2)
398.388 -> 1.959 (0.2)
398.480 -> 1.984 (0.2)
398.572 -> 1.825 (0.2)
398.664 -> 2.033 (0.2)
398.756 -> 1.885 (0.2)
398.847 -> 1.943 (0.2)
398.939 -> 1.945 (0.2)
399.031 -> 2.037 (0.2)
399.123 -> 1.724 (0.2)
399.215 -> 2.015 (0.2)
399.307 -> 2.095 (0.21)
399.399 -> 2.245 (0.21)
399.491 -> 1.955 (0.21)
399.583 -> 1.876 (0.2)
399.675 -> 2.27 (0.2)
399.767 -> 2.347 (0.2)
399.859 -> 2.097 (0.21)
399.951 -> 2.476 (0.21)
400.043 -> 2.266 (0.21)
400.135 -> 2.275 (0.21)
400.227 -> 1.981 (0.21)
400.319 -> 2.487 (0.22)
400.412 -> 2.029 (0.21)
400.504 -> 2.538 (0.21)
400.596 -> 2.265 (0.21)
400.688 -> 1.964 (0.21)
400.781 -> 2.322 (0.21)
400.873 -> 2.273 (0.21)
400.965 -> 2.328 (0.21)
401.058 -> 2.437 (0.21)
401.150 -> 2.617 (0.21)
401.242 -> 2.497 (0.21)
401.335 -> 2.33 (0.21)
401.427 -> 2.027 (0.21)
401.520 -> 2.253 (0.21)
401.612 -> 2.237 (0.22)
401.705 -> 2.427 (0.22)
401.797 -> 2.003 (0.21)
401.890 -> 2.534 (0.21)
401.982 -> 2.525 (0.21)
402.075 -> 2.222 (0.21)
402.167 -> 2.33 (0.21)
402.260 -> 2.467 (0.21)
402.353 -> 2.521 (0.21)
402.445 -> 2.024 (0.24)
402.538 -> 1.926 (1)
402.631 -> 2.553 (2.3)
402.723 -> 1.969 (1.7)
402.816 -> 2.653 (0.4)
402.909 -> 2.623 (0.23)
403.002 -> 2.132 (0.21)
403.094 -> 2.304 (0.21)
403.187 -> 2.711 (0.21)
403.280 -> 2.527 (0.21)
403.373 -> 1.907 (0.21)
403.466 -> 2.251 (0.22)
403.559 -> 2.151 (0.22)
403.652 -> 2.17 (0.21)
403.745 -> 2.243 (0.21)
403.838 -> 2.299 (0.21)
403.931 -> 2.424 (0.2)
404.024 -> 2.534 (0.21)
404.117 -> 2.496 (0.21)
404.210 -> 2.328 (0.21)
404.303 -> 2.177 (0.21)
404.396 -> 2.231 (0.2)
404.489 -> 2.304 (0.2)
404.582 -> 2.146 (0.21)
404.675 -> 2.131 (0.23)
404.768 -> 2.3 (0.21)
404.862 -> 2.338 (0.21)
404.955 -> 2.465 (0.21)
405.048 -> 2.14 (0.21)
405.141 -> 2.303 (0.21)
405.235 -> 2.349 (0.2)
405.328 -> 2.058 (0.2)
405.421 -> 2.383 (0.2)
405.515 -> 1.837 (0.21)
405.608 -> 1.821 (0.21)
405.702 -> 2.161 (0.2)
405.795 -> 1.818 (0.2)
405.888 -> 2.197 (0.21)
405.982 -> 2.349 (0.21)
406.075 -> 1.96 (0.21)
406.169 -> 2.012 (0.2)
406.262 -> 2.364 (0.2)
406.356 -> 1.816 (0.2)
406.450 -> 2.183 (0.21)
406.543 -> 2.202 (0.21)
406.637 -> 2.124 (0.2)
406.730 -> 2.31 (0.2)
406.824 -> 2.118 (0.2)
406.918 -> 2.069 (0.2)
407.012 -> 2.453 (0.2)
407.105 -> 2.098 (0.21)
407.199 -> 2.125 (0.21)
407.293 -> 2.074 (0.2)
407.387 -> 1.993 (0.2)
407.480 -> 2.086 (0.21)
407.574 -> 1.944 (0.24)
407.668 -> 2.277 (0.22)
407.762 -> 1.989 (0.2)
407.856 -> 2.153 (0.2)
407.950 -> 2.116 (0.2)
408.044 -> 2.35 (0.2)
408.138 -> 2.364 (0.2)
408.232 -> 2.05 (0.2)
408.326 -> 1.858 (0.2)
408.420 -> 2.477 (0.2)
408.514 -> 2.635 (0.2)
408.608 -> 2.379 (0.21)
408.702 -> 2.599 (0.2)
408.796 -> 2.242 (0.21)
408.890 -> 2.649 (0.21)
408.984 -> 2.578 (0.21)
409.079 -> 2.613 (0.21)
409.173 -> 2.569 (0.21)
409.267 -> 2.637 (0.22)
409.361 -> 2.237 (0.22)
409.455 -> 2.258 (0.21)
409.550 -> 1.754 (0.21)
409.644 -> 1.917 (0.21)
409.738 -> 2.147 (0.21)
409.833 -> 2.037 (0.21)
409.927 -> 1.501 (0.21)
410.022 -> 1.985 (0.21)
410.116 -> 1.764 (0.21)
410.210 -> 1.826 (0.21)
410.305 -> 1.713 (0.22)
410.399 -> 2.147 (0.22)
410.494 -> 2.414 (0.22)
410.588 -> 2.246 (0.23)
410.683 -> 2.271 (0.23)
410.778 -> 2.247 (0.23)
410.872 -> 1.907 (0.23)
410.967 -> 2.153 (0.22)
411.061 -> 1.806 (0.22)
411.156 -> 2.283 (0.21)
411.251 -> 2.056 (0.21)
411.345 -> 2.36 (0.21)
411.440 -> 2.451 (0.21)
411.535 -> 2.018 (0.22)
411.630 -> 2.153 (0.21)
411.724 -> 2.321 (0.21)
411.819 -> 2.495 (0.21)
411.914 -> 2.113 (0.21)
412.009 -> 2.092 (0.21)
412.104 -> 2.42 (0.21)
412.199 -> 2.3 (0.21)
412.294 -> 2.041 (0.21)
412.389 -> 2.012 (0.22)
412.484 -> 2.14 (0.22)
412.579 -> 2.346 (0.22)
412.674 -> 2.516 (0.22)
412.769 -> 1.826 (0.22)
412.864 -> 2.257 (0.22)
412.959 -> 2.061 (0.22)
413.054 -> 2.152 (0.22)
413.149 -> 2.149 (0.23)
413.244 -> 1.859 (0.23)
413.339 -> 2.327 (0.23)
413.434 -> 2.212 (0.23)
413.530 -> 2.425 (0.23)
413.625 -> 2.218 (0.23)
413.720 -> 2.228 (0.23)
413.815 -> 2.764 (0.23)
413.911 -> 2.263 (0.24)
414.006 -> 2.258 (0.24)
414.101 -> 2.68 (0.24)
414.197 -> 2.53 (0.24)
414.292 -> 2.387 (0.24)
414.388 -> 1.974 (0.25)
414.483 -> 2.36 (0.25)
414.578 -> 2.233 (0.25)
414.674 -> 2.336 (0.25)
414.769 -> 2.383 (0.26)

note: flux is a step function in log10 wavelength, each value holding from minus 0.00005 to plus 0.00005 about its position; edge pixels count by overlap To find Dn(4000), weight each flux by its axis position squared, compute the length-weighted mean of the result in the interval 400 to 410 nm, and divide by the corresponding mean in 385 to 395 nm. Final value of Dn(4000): 1.88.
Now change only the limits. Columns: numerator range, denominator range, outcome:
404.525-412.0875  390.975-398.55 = 1.79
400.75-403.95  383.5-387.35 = 2.28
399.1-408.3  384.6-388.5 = 2.07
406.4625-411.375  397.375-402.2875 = 1.10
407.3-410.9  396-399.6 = 1.59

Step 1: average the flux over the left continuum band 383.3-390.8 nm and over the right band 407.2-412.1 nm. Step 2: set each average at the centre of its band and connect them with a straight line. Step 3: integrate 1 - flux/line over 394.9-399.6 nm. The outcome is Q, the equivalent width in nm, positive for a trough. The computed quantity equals 0.50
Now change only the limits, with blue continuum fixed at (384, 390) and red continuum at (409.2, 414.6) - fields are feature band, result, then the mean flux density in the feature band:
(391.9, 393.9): 0.62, 0.998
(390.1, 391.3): -0.17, 1.57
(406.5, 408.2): -0.13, 2.16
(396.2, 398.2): 0.67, 1.09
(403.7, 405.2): -0.32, 2.3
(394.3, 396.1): -0.02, 1.57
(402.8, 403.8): -0.25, 2.32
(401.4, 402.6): -0.31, 2.28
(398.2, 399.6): -0.22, 1.96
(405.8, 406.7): -0.07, 2.12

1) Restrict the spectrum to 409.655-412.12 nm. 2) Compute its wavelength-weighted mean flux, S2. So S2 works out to 2.11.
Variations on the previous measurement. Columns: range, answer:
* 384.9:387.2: 1.12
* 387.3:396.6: 1.35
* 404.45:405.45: 2.26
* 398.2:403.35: 2.22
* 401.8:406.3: 2.26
